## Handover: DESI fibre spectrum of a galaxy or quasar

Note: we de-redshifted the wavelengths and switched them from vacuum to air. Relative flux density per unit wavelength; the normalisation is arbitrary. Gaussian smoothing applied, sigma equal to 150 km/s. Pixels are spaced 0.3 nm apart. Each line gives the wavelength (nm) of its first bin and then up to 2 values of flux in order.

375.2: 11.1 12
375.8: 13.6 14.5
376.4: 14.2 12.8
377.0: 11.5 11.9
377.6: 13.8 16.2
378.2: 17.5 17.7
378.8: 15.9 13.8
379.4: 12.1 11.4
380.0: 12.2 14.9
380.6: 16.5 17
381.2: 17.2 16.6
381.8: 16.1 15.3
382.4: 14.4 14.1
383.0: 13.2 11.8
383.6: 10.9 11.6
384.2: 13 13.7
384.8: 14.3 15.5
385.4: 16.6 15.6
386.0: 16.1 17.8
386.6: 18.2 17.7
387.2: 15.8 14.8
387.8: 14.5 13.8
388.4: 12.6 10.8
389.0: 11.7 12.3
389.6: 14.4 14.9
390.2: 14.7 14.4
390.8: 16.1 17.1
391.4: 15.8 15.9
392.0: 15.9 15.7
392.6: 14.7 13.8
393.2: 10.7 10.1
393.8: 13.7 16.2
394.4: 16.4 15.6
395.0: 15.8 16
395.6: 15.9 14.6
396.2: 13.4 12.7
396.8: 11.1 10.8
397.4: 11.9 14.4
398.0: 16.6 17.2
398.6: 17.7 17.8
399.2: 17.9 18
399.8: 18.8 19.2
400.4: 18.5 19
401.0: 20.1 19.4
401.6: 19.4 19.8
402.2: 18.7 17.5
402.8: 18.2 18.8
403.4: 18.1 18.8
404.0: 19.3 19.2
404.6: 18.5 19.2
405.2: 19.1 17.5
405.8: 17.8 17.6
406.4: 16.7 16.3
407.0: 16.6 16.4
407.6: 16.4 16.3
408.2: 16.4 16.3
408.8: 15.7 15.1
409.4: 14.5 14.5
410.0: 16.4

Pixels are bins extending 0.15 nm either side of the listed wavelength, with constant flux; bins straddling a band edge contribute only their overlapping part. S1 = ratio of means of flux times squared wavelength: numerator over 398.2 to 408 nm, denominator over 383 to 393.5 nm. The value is 1.36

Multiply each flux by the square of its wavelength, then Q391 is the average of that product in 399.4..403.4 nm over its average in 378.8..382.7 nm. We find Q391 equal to 1.4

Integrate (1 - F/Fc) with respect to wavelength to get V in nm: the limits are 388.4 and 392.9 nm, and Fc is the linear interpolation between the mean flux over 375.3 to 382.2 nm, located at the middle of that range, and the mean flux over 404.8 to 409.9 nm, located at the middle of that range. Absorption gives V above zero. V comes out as 0.26 nm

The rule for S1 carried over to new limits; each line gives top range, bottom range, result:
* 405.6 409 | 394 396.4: 1.14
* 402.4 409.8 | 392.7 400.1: 1.21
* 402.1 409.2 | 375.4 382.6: 1.38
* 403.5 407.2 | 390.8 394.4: 1.31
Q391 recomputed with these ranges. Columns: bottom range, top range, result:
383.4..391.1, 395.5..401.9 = 1.21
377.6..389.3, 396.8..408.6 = 1.32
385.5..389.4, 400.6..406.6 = 1.37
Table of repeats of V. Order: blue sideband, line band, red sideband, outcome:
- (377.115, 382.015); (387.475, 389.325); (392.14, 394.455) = 0.183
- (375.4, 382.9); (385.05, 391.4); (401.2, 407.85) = 0.309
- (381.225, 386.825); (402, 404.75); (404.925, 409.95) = -0.401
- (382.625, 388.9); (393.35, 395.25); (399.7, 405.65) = 0.223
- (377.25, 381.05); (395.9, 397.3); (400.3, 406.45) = 0.421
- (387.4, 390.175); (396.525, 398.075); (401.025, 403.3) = 0.379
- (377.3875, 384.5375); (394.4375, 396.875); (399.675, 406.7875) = 0.366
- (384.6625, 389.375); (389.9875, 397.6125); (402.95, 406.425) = 0.879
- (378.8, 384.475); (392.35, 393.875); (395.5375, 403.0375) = 0.296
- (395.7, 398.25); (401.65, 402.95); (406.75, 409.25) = -0.344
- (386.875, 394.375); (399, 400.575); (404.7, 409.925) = -0.292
